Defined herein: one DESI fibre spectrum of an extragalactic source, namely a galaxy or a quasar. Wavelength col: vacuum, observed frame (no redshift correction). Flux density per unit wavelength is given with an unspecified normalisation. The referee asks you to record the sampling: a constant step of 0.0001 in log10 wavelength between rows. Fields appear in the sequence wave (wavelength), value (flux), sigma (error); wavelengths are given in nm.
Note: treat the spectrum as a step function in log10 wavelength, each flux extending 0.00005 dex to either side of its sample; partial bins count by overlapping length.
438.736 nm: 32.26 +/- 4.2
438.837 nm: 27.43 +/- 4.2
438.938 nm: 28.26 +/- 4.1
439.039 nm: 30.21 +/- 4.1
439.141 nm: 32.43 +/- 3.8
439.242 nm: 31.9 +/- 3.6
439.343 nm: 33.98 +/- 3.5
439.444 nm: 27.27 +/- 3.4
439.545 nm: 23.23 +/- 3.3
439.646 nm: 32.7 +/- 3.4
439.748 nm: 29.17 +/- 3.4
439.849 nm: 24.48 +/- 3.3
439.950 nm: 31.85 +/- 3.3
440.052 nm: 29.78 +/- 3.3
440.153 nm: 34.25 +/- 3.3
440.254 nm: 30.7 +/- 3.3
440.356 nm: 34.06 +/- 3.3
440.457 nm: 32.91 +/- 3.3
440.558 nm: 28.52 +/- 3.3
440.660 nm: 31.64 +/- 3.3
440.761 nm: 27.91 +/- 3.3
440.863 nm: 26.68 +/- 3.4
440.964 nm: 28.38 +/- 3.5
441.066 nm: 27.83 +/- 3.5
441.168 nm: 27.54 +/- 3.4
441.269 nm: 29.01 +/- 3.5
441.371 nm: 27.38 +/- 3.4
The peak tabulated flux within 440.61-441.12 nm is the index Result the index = 31.64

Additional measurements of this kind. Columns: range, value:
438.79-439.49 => 33.98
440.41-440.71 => 32.91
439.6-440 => 32.7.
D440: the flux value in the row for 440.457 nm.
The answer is 32.91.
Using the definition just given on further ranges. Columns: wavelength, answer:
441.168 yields 27.54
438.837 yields 27.43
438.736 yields 32.26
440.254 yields 30.7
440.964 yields 28.38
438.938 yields 28.26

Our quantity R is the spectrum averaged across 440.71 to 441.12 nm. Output 27.7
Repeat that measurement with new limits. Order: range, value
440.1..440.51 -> 33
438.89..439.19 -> 30.2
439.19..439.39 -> 33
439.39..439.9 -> 27.4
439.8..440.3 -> 30.2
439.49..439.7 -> 27.9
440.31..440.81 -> 31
